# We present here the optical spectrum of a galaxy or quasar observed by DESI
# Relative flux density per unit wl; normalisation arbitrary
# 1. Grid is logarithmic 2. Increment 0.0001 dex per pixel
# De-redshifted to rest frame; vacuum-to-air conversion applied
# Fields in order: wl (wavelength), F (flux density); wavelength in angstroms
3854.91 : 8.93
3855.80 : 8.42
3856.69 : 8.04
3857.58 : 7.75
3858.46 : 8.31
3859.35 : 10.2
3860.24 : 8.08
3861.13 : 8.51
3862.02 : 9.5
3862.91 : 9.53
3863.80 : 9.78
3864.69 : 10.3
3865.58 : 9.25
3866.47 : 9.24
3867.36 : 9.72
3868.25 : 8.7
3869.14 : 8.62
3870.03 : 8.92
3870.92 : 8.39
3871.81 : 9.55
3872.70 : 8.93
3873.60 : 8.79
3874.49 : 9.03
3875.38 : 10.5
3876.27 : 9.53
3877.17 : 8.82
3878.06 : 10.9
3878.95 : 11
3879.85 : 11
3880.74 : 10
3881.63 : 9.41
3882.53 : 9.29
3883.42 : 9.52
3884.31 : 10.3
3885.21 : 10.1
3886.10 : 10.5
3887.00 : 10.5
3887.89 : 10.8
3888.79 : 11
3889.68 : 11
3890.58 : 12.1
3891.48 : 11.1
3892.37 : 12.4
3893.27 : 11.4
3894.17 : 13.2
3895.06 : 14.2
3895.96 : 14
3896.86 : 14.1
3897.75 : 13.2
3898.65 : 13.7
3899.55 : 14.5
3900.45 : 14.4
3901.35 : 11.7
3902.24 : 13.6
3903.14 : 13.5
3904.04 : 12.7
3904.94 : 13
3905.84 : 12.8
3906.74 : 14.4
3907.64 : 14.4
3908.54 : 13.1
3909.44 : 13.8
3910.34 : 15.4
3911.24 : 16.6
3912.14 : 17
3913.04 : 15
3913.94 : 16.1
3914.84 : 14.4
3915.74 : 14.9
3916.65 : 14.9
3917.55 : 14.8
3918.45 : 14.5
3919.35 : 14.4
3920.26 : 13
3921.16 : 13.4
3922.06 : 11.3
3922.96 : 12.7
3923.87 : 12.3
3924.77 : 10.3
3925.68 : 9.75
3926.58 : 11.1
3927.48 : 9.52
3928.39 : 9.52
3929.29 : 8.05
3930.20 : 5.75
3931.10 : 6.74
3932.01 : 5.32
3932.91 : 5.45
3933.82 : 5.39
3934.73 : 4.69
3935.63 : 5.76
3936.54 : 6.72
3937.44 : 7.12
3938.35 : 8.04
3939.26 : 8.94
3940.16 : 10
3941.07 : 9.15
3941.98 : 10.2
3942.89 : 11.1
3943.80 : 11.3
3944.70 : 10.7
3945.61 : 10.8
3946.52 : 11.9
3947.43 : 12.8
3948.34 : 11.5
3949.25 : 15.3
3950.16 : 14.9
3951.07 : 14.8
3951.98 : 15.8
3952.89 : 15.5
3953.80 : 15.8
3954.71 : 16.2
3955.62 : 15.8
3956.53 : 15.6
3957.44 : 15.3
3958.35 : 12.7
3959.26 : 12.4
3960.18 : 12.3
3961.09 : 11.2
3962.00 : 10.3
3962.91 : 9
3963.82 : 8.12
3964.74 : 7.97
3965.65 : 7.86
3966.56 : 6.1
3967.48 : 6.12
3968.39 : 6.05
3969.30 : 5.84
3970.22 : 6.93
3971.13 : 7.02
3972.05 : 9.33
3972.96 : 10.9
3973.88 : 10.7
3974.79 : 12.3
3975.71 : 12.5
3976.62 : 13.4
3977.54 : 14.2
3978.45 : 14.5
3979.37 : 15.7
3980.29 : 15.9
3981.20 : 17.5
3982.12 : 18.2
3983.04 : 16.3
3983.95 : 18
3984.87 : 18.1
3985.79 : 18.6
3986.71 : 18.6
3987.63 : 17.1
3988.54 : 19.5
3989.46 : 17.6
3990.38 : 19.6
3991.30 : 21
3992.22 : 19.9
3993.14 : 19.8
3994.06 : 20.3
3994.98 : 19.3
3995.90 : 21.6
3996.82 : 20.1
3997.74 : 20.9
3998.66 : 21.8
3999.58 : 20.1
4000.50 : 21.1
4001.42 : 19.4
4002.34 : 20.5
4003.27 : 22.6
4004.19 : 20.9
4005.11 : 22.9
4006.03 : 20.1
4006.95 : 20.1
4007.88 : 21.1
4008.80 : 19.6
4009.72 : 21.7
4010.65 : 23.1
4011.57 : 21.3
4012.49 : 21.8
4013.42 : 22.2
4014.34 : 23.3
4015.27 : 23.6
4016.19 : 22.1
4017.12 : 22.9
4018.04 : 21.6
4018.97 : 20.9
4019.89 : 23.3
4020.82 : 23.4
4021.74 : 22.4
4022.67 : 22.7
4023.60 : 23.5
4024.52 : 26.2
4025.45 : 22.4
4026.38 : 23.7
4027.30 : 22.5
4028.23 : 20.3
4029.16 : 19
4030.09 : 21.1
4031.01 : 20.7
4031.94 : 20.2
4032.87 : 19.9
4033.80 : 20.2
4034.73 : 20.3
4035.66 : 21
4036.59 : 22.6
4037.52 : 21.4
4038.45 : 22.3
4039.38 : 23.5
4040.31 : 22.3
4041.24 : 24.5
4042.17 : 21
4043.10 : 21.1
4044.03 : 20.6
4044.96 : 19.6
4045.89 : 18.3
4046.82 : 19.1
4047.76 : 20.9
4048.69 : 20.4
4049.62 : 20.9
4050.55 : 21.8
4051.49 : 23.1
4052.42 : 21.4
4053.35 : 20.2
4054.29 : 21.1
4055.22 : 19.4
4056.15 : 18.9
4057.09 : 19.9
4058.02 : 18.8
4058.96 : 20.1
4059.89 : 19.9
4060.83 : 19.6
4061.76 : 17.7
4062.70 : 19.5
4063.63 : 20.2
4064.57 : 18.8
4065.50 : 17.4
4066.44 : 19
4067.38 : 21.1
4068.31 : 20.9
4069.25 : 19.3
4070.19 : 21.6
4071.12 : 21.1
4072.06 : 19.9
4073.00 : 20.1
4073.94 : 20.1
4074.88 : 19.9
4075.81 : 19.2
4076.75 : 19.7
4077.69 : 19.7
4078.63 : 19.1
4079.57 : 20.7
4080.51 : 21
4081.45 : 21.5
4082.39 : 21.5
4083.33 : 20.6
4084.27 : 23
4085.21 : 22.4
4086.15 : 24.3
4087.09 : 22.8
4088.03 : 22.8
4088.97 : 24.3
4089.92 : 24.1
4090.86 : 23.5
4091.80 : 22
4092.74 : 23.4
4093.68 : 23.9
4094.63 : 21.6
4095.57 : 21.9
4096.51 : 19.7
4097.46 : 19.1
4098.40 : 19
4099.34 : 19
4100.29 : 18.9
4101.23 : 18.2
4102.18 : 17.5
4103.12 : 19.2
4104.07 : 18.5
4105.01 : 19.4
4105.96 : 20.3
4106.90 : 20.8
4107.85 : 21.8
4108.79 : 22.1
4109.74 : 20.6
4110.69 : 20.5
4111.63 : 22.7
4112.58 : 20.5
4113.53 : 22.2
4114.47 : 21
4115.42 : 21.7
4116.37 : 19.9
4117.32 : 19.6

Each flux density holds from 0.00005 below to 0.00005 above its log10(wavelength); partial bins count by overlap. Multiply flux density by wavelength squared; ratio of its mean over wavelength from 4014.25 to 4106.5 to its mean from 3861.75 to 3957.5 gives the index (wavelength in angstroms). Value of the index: 2.0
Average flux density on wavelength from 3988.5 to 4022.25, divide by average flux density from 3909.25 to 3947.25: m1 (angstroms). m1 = 1.9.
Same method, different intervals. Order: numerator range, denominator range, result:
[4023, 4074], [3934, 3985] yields 1.79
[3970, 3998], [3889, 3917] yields 1.19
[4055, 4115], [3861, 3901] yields 1.93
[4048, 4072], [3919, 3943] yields 2.22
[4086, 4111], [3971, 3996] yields 1.28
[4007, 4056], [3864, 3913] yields 1.86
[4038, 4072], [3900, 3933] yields 1.63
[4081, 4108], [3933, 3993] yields 1.70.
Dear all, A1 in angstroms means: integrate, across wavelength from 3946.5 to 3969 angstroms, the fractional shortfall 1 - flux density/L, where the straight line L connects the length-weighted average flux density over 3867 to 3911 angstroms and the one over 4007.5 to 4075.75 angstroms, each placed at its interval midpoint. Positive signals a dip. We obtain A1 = 5.29 angstroms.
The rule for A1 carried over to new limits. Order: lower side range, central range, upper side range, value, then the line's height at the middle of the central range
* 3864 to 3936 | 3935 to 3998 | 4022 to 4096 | 9.0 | 15.4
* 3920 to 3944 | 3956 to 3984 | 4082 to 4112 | 0.6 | 11.8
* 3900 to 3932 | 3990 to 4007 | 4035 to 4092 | -3.3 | 17.3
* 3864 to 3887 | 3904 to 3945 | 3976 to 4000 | 6.1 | 13.4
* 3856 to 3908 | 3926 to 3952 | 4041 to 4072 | 8.3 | 13.9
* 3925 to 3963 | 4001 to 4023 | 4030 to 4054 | -4.8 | 17.9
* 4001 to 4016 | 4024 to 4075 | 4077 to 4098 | 2.5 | 21.7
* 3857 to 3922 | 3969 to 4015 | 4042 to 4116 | -3.7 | 16.5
